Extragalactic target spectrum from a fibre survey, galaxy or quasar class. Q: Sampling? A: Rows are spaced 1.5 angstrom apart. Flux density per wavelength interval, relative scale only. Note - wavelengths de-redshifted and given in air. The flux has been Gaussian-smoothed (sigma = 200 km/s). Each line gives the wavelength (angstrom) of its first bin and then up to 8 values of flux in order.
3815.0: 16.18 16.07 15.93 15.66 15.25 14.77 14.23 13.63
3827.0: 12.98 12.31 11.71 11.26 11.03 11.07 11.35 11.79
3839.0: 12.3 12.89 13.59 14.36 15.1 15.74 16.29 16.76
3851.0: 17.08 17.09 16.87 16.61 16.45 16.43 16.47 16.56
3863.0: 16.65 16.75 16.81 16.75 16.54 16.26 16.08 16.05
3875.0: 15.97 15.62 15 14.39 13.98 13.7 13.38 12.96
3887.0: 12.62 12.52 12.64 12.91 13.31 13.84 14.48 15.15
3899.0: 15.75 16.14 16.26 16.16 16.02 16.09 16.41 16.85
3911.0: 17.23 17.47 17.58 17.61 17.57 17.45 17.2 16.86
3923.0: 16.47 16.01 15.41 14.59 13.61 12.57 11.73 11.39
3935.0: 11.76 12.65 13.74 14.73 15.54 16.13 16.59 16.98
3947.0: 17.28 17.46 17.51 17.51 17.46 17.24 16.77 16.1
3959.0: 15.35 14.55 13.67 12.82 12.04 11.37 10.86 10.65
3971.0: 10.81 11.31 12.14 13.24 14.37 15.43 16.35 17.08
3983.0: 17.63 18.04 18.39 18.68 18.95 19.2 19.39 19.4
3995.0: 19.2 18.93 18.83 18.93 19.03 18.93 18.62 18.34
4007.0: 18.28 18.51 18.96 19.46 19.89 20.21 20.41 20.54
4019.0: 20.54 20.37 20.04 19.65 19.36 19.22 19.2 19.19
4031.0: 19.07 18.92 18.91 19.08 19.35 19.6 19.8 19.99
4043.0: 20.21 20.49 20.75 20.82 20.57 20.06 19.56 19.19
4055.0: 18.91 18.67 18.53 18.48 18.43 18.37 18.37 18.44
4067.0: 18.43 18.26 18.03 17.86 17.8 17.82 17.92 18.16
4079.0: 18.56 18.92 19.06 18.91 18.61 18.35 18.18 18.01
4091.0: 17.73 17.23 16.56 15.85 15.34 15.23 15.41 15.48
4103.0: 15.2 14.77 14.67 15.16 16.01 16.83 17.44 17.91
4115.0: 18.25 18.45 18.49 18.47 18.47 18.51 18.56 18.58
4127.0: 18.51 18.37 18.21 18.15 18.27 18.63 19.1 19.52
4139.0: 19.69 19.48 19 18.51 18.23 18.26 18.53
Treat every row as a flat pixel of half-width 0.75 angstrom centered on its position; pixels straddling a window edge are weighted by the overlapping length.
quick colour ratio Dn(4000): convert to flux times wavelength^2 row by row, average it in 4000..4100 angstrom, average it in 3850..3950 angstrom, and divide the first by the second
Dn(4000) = 1.3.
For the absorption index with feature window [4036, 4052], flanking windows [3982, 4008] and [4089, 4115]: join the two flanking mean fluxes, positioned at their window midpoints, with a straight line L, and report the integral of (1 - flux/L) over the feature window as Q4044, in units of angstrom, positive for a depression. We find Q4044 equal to -2.3 angstrom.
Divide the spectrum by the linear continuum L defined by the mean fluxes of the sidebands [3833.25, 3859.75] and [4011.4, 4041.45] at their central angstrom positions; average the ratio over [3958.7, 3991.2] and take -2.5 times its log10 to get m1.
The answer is 0.24 mag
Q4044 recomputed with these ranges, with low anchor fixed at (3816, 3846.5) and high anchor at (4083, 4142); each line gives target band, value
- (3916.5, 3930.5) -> -1.09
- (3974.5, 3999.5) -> -3.12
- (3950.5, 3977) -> 2.65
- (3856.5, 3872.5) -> -3.04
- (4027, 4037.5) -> -1.75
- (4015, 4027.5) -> -2.92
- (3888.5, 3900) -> 0.30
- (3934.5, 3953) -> -0.87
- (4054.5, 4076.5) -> -1.85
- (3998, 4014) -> -2.93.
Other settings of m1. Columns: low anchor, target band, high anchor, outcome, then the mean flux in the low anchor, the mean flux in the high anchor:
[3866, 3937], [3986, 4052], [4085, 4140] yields -0.185 mag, 15.1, 17.5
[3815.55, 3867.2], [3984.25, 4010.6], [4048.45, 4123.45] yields -0.133 mag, 14.7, 17.8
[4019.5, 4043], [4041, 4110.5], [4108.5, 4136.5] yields 0.053 mag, 19.5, 18.2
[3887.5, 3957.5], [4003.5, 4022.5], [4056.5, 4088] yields -0.136 mag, 15.5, 18.4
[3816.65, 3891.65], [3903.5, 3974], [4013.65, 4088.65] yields 0.100 mag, 14.6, 19.2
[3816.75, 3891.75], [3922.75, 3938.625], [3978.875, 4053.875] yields 0.235 mag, 14.6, 19.3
